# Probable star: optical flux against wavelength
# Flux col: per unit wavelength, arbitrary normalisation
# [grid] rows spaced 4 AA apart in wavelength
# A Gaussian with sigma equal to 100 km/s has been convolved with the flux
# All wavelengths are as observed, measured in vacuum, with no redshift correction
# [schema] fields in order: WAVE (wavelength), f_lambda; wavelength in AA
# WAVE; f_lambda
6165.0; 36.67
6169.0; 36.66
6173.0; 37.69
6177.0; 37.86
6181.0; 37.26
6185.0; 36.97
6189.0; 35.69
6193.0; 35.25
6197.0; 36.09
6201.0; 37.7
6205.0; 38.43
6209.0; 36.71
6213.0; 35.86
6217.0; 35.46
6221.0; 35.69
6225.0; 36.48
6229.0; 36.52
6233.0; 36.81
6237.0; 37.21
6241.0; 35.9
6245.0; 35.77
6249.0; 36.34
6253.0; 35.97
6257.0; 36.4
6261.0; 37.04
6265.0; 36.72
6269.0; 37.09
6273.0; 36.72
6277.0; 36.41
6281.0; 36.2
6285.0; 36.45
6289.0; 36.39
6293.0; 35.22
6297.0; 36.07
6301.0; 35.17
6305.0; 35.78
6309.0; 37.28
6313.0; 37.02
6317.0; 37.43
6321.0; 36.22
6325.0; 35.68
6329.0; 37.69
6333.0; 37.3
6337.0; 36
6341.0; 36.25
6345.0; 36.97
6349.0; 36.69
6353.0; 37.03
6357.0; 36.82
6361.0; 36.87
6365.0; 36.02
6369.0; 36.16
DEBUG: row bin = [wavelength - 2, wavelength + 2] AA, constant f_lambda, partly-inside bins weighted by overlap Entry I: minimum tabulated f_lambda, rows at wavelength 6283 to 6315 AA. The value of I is 35.17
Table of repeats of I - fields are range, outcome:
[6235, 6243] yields 35.9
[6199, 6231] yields 35.46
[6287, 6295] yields 35.22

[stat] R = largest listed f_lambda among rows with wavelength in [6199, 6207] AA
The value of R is 38.43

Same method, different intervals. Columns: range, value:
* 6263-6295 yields 37.09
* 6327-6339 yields 37.69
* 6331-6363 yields 37.3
